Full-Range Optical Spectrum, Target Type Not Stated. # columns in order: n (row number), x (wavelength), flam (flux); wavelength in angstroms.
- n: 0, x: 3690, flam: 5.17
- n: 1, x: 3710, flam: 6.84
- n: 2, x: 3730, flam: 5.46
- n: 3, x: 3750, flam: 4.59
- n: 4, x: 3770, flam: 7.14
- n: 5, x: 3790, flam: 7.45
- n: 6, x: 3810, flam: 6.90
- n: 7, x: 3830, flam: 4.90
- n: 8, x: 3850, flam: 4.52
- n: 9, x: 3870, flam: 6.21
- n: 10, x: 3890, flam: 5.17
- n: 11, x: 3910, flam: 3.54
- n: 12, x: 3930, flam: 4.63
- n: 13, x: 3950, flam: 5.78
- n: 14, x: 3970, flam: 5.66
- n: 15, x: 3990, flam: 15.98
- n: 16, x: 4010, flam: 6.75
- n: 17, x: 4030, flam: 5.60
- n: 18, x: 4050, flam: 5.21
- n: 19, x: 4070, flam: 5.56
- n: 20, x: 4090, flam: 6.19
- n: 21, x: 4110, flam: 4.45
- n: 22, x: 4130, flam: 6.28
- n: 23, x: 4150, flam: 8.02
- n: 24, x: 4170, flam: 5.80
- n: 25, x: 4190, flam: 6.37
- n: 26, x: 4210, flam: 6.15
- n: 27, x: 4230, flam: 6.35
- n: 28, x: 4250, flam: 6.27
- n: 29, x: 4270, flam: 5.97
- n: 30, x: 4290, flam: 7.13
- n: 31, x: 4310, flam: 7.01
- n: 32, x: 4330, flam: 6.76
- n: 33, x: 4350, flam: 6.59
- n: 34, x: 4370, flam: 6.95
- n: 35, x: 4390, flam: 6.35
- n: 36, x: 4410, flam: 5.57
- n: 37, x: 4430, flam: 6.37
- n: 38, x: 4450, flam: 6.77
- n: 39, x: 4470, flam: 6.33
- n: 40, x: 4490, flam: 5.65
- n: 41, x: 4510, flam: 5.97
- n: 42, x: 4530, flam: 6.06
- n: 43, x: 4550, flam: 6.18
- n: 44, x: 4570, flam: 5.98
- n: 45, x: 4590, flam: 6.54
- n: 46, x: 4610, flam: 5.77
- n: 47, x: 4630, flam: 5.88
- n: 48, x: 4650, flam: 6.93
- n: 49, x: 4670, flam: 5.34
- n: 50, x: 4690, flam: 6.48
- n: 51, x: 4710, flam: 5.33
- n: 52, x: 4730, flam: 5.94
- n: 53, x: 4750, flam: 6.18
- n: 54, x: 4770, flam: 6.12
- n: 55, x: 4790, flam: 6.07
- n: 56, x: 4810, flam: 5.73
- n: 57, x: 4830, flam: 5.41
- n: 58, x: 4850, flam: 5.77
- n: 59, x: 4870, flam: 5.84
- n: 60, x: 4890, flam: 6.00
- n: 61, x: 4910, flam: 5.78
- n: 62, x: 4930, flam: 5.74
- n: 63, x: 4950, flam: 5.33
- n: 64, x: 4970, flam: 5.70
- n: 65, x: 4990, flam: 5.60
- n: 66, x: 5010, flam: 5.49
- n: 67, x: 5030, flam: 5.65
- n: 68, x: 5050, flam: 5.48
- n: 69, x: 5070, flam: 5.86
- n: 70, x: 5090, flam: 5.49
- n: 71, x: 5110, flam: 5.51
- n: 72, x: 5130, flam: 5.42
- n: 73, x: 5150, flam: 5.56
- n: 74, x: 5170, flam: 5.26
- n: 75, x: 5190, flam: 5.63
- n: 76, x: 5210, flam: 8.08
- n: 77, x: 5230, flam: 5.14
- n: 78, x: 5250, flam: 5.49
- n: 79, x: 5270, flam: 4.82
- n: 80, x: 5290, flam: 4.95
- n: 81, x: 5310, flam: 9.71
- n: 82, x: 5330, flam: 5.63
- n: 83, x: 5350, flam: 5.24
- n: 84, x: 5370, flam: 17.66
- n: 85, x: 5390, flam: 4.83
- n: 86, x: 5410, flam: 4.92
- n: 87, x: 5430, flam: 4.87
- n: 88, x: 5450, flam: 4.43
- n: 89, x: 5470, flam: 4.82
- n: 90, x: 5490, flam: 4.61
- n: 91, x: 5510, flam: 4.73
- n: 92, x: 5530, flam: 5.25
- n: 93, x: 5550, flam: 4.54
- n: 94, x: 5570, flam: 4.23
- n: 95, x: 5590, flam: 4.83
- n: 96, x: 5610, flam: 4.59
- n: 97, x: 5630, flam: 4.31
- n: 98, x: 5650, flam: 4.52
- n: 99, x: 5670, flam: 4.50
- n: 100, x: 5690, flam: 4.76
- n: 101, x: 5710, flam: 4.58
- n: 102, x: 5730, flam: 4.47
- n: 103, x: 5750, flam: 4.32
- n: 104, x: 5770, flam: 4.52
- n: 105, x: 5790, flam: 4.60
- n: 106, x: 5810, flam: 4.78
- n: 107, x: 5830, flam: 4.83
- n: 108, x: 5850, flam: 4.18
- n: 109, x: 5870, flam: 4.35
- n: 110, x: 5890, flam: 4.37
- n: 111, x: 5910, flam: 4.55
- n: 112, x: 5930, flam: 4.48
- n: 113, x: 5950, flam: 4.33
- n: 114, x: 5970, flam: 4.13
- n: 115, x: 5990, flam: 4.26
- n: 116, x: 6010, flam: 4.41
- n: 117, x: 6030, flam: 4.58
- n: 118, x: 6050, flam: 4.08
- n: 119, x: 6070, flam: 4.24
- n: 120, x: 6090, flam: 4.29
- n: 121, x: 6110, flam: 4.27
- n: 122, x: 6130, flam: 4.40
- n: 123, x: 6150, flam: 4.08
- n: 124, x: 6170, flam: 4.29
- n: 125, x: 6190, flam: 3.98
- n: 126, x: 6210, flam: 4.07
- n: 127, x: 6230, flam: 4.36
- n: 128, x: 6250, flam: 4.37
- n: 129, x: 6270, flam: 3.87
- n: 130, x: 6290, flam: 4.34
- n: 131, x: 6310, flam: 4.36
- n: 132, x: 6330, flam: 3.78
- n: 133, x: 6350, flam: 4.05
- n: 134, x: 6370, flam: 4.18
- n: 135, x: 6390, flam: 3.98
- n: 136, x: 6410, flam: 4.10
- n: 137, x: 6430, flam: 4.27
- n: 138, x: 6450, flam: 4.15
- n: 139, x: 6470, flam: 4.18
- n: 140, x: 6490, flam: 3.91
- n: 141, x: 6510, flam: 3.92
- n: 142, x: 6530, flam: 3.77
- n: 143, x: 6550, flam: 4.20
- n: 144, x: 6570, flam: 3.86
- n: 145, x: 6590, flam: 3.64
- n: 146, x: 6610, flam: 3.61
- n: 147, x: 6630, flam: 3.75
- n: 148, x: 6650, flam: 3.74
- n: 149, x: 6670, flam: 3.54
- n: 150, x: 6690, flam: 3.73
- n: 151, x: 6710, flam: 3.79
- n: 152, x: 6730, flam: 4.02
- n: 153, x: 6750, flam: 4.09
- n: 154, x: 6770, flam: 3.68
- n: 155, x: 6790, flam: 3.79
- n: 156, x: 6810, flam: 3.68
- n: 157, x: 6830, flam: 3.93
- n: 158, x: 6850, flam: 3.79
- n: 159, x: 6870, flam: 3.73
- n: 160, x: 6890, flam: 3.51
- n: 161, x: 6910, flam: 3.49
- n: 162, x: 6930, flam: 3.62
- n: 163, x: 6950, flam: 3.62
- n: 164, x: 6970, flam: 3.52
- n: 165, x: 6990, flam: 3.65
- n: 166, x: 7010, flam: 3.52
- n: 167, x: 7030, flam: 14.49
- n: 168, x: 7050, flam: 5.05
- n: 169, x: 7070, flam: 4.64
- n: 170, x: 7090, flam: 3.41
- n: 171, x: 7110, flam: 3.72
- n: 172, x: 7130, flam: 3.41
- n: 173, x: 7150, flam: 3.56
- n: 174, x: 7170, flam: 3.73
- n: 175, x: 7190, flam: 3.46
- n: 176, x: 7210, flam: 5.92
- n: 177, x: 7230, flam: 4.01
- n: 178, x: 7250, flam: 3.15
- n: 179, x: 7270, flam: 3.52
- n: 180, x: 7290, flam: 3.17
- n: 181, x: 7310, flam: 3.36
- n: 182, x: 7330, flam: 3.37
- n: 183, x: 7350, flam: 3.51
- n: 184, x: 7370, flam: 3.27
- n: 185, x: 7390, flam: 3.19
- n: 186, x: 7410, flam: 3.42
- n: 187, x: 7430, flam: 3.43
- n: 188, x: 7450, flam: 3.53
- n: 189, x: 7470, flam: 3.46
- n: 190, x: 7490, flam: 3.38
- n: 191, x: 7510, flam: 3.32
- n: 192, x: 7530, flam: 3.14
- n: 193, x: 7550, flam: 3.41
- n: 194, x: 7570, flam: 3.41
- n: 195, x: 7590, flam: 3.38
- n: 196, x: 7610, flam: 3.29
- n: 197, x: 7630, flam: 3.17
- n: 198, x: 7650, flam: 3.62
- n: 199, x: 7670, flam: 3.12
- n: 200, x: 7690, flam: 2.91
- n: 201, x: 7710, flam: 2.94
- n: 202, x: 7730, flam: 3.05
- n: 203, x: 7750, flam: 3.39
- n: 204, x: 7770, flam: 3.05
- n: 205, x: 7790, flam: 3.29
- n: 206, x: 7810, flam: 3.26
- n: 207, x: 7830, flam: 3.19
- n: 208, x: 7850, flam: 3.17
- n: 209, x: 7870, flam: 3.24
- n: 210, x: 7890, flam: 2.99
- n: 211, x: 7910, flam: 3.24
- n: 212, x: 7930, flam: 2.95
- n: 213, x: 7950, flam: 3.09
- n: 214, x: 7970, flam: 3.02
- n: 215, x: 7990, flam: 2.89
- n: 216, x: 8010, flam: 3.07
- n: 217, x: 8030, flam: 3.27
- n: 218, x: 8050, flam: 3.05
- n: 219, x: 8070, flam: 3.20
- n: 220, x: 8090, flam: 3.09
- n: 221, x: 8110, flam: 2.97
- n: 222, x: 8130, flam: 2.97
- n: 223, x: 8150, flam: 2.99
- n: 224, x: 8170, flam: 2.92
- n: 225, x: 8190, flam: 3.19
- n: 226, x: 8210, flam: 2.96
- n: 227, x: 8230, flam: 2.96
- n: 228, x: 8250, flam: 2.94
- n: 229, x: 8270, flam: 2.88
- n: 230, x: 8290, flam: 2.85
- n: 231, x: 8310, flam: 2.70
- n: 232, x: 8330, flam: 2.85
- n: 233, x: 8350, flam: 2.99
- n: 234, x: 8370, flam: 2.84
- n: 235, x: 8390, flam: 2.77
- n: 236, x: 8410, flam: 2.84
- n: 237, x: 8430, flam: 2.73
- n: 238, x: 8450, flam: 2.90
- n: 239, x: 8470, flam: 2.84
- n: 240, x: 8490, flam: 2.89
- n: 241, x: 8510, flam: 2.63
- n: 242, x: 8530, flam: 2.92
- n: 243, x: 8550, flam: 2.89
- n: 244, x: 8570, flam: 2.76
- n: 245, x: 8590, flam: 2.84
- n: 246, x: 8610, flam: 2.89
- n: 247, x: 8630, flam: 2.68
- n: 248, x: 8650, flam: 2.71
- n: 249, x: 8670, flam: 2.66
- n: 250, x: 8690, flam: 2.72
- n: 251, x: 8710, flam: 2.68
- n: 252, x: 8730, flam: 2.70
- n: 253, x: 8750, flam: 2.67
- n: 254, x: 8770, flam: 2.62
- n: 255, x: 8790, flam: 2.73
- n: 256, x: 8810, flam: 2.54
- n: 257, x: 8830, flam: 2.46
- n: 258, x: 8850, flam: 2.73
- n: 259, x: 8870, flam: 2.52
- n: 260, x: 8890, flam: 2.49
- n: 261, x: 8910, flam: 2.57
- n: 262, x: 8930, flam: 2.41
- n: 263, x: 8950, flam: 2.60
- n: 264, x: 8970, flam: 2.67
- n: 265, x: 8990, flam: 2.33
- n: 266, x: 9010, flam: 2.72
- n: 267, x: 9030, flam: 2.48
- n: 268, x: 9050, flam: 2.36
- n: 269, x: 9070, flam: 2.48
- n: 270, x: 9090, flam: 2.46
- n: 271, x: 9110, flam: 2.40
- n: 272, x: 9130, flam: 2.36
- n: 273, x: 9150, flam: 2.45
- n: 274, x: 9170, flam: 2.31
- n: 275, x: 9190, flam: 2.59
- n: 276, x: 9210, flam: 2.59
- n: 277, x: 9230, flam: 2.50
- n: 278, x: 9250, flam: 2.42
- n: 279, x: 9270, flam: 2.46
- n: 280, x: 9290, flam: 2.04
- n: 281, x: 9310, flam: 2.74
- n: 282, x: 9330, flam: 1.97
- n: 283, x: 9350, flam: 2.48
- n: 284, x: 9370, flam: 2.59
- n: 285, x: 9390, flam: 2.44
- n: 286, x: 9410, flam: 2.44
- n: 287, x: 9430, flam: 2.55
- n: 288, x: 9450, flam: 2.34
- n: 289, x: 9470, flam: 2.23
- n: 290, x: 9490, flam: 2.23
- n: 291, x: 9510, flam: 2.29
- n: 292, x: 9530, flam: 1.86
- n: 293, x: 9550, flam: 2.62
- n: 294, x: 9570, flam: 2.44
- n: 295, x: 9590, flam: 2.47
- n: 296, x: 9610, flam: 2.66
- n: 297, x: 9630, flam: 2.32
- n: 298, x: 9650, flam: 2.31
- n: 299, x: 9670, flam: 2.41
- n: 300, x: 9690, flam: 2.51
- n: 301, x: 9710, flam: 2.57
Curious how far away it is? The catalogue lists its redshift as 0.072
